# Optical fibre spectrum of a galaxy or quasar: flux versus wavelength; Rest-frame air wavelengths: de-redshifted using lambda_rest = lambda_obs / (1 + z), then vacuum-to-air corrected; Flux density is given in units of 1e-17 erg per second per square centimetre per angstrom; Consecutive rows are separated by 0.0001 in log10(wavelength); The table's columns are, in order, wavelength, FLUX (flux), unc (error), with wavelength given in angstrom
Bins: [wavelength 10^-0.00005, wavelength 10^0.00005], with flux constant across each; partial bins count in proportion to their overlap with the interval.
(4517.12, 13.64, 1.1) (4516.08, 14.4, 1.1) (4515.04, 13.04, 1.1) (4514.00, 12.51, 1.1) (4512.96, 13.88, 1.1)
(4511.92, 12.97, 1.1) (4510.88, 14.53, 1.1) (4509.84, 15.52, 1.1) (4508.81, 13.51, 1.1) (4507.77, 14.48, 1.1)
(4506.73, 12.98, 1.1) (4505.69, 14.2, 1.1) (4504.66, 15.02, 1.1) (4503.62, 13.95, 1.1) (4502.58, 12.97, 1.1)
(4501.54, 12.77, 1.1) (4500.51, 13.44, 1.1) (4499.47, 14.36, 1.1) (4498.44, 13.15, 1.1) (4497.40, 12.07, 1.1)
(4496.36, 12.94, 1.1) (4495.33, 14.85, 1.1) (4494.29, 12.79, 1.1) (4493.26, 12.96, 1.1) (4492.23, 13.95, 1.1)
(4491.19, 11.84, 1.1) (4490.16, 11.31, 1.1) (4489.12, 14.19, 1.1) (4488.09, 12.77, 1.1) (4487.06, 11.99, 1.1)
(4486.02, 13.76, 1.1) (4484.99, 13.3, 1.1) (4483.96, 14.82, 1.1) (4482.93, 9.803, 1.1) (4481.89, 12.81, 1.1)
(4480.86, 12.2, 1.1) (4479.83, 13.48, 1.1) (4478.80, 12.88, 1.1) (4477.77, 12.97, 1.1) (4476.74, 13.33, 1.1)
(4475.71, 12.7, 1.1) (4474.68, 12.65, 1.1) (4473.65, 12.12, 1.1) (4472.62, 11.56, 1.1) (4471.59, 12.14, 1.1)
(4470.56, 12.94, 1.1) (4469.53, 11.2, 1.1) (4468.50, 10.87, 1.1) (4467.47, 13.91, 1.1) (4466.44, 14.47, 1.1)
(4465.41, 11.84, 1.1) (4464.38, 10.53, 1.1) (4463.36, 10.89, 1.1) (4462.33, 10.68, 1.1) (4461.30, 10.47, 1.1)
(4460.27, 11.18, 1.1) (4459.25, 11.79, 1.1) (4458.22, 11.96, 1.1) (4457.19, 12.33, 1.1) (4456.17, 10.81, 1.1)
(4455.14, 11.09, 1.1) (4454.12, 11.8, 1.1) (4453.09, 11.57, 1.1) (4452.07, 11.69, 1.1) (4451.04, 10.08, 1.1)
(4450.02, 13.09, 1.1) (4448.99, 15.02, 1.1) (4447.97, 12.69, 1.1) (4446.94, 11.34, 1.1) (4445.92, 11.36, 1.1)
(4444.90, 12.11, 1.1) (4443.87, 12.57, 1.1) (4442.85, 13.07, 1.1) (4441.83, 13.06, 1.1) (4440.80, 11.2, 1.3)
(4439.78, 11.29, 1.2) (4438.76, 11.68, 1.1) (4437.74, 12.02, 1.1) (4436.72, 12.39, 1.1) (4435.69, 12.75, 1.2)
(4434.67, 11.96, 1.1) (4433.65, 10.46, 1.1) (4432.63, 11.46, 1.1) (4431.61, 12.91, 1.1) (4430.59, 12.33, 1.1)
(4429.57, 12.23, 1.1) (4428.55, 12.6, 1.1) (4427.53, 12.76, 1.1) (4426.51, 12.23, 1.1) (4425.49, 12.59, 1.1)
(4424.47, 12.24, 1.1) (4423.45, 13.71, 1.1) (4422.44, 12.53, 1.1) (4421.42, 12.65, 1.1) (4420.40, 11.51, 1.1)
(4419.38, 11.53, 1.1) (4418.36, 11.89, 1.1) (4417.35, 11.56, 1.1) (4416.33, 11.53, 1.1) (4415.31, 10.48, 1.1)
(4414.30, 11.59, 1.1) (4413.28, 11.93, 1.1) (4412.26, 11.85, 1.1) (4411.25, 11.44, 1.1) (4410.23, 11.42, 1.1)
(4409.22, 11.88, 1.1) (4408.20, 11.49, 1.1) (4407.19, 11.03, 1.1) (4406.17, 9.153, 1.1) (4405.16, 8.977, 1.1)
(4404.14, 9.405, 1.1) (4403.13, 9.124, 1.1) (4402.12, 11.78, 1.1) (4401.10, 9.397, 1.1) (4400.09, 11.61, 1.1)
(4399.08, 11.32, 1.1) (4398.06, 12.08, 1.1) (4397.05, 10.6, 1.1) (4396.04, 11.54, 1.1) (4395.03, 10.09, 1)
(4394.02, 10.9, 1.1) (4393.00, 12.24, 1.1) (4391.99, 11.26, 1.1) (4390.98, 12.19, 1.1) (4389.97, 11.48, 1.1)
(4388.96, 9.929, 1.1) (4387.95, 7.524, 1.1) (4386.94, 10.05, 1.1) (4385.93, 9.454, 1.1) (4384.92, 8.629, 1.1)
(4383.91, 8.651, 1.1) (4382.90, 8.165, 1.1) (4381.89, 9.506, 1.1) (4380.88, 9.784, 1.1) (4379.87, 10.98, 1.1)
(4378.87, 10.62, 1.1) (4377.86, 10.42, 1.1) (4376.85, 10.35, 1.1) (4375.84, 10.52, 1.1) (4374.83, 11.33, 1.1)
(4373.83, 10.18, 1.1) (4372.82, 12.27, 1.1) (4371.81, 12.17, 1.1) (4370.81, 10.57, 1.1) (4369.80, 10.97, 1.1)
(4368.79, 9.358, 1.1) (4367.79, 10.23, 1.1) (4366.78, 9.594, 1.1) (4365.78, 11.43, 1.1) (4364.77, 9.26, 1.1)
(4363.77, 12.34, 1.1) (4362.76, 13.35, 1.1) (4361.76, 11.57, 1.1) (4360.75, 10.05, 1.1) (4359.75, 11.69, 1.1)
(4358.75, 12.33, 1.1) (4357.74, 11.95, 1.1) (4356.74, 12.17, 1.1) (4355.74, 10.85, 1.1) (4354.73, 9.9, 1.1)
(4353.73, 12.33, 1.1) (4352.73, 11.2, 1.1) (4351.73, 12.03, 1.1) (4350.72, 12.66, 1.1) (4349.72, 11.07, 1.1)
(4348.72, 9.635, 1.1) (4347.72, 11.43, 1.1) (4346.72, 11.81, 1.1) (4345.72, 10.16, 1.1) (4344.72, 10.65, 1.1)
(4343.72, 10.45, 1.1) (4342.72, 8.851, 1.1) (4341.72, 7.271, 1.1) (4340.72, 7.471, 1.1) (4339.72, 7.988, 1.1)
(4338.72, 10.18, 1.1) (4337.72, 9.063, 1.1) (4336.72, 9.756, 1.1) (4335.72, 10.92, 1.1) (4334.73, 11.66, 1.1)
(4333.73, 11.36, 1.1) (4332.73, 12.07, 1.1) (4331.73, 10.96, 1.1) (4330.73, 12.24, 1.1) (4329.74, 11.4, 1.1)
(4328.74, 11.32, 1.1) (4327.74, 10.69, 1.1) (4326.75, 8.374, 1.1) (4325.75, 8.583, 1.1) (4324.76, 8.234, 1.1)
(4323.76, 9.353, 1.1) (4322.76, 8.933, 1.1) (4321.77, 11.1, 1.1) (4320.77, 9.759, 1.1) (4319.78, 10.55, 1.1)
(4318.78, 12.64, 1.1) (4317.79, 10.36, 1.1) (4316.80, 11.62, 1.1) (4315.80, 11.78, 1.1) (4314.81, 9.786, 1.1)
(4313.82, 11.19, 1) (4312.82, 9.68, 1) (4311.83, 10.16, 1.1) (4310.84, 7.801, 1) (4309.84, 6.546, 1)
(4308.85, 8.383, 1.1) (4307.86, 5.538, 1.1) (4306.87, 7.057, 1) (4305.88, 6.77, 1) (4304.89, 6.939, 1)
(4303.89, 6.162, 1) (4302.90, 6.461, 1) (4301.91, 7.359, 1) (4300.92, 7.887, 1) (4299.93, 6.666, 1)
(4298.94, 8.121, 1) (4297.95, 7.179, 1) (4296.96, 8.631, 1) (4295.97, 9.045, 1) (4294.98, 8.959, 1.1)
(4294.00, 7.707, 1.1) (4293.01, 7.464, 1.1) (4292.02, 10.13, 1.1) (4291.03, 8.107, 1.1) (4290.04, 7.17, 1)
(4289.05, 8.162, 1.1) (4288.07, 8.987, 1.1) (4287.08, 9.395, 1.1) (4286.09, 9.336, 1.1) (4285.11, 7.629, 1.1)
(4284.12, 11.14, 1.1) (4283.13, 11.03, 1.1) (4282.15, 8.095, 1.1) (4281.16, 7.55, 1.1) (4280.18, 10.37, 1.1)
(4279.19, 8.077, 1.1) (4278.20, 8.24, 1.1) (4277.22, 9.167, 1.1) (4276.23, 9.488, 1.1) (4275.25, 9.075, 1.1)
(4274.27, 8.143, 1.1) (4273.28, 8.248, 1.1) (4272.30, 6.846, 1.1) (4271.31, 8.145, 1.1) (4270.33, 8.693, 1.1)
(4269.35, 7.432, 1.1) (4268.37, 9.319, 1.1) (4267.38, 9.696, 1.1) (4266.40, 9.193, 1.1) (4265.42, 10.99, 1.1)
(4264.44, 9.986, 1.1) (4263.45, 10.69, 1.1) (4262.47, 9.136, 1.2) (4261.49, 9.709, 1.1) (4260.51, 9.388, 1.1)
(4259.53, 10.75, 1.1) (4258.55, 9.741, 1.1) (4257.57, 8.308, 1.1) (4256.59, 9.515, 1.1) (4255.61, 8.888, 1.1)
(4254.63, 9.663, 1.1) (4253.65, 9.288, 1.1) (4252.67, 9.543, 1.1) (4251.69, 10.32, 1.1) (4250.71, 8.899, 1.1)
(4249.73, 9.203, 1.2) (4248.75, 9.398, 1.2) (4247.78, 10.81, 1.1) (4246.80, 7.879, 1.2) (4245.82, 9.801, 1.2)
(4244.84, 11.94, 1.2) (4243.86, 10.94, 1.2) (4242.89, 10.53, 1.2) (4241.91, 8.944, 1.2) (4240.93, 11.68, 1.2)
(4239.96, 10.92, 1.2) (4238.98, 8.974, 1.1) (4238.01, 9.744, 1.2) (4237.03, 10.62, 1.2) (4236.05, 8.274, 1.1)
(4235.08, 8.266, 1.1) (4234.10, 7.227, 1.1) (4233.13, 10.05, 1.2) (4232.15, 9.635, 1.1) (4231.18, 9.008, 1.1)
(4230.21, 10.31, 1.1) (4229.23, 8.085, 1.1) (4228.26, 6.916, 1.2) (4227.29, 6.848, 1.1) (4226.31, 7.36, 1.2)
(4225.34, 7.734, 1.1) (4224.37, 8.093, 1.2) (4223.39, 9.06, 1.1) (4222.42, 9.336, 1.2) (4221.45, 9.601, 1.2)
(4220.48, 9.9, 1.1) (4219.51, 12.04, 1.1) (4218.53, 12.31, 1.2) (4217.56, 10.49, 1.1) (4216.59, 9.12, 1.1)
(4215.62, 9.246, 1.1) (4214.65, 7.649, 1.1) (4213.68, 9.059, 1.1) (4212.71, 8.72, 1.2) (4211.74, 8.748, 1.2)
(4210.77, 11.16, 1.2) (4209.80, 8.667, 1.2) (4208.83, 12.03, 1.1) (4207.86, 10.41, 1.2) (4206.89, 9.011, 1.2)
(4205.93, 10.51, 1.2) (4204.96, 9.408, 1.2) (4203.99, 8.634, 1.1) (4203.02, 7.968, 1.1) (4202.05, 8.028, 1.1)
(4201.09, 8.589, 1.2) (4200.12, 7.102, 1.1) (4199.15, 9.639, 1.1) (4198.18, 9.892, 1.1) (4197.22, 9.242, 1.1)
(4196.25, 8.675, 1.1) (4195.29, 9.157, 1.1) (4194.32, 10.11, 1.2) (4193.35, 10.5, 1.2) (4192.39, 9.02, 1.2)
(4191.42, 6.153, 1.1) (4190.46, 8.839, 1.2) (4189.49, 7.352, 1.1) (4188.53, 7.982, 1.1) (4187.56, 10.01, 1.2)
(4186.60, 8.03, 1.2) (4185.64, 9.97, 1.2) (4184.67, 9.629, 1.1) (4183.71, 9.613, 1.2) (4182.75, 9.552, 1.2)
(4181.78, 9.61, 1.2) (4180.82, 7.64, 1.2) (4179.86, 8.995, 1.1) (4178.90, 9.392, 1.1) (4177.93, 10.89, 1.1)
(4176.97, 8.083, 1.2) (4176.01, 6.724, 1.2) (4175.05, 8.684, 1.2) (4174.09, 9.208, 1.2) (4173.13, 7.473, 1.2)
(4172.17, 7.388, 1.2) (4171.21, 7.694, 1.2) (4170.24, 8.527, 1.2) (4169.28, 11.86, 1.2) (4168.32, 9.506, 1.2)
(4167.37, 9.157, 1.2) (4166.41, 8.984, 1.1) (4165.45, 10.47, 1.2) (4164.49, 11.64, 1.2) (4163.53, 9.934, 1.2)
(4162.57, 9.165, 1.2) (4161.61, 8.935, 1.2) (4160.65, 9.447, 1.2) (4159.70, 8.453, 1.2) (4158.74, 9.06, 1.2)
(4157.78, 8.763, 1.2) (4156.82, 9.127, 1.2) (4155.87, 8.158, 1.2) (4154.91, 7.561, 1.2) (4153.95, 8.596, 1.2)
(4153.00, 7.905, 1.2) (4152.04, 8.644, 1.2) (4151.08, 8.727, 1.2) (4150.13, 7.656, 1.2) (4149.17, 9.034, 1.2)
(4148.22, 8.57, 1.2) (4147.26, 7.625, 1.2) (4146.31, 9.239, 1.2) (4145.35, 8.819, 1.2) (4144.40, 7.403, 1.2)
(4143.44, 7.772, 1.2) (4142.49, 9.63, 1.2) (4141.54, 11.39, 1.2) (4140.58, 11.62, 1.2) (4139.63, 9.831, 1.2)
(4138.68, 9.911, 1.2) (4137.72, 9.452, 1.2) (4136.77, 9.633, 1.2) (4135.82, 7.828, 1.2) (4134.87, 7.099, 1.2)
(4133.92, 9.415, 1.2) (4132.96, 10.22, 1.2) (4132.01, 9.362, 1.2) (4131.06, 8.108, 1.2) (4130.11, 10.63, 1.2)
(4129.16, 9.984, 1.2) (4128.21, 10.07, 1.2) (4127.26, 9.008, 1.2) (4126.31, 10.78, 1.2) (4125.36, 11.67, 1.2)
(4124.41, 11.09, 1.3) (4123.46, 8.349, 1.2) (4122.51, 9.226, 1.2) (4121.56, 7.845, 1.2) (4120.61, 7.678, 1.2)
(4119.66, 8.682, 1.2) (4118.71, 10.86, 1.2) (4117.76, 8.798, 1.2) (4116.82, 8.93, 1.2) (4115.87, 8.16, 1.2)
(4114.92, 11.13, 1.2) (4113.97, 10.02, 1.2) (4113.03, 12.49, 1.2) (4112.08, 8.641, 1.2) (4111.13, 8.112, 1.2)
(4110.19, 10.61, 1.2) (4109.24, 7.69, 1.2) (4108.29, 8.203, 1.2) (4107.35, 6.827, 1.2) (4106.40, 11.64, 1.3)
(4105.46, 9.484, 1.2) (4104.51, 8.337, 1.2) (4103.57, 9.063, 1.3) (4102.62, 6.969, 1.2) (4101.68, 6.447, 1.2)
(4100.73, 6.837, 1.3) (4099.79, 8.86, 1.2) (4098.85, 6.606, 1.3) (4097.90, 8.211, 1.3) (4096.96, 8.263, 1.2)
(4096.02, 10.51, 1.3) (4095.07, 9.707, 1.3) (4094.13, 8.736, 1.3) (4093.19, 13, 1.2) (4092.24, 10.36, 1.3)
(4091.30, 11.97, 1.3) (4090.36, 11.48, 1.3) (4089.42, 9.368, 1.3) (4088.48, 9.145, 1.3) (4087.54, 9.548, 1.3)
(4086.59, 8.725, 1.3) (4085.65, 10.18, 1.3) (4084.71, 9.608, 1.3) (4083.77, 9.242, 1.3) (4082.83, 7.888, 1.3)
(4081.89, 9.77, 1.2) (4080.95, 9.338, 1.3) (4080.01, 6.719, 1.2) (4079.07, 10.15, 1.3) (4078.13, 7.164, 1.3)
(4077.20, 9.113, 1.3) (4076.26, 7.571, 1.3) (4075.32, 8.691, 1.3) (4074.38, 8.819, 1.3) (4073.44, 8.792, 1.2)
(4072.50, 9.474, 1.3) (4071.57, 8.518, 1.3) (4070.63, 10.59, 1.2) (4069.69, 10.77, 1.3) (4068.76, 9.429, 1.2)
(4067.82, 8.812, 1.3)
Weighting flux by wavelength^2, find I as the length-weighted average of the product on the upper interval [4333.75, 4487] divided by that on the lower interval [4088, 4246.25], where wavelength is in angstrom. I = 1.38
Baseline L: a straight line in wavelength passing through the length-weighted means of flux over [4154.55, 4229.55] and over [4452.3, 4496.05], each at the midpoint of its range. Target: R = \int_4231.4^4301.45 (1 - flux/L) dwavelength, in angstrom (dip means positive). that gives 5.5 angstrom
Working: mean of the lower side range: 9.05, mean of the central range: 9.13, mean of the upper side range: 12.3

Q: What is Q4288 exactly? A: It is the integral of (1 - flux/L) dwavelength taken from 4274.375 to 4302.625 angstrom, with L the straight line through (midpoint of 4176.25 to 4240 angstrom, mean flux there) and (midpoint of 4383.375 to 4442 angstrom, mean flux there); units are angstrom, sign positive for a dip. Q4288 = 4.0 angstrom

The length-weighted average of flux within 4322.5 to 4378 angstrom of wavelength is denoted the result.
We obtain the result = 10.6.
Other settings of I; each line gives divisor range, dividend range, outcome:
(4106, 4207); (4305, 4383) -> 1.24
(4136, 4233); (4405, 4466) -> 1.46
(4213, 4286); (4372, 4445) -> 1.30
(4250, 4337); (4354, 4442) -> 1.28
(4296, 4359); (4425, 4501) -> 1.35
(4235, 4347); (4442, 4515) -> 1.49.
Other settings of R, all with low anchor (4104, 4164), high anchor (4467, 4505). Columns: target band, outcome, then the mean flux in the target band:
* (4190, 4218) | 2.08 angstrom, 9.16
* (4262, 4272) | 1.21 angstrom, 9.28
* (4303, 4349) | 6.38 angstrom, 9.64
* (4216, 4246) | 2.10 angstrom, 9.47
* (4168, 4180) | 0.99 angstrom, 8.78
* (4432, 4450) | 0.33 angstrom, 12.2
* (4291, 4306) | 4.34 angstrom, 7.73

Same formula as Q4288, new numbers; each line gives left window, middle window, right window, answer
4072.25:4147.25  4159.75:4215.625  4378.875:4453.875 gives 3.8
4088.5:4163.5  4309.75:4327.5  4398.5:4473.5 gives 1.4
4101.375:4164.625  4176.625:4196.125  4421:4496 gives 1.2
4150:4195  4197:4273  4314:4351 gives 1.0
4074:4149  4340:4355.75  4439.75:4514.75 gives 1.4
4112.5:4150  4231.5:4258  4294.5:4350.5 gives -0.5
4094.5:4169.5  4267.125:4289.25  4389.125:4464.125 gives 3.3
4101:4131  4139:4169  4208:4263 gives 0.7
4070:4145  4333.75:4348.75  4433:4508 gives 1.9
